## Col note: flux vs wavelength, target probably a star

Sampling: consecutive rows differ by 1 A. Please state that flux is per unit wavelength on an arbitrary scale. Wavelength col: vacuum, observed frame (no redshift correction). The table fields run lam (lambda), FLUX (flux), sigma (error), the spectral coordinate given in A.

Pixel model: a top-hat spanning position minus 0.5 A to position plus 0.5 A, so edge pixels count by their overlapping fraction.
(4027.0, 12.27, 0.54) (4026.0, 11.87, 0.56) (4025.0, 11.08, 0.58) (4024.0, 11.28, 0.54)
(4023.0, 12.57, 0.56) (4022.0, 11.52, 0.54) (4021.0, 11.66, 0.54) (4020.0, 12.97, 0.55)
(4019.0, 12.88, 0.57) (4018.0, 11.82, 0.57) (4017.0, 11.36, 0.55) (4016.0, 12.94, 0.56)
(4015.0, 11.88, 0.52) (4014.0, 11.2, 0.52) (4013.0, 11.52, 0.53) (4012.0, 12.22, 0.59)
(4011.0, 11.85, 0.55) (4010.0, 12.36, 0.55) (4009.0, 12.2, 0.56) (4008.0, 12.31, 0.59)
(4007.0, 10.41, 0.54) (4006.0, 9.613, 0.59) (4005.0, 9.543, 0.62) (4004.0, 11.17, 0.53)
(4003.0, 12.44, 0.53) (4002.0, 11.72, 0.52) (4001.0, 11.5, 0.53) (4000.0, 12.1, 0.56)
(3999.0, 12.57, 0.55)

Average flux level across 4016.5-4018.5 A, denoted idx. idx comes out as 11.6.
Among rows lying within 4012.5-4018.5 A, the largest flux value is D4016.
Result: 12.94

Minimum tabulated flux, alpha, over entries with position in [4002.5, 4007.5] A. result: 9.543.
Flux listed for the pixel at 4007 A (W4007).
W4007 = 10.41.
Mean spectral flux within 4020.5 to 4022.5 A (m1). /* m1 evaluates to 11.6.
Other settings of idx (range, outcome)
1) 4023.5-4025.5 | 11.2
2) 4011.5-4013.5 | 11.9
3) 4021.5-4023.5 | 12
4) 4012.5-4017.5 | 11.8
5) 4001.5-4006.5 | 10.9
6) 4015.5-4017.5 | 12.1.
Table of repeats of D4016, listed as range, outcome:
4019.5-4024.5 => 12.97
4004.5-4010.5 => 12.36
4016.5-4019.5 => 12.88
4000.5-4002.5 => 11.72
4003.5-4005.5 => 11.17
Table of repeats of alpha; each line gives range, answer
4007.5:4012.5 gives 11.85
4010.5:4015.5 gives 11.2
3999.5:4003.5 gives 11.5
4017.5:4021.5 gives 11.66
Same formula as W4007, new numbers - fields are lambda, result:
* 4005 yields 9.543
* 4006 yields 9.613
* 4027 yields 12.27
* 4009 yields 12.2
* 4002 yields 11.72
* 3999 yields 12.57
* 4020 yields 12.97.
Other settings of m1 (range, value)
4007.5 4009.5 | 12.3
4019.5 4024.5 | 12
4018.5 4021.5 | 12.5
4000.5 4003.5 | 11.9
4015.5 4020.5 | 12.4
